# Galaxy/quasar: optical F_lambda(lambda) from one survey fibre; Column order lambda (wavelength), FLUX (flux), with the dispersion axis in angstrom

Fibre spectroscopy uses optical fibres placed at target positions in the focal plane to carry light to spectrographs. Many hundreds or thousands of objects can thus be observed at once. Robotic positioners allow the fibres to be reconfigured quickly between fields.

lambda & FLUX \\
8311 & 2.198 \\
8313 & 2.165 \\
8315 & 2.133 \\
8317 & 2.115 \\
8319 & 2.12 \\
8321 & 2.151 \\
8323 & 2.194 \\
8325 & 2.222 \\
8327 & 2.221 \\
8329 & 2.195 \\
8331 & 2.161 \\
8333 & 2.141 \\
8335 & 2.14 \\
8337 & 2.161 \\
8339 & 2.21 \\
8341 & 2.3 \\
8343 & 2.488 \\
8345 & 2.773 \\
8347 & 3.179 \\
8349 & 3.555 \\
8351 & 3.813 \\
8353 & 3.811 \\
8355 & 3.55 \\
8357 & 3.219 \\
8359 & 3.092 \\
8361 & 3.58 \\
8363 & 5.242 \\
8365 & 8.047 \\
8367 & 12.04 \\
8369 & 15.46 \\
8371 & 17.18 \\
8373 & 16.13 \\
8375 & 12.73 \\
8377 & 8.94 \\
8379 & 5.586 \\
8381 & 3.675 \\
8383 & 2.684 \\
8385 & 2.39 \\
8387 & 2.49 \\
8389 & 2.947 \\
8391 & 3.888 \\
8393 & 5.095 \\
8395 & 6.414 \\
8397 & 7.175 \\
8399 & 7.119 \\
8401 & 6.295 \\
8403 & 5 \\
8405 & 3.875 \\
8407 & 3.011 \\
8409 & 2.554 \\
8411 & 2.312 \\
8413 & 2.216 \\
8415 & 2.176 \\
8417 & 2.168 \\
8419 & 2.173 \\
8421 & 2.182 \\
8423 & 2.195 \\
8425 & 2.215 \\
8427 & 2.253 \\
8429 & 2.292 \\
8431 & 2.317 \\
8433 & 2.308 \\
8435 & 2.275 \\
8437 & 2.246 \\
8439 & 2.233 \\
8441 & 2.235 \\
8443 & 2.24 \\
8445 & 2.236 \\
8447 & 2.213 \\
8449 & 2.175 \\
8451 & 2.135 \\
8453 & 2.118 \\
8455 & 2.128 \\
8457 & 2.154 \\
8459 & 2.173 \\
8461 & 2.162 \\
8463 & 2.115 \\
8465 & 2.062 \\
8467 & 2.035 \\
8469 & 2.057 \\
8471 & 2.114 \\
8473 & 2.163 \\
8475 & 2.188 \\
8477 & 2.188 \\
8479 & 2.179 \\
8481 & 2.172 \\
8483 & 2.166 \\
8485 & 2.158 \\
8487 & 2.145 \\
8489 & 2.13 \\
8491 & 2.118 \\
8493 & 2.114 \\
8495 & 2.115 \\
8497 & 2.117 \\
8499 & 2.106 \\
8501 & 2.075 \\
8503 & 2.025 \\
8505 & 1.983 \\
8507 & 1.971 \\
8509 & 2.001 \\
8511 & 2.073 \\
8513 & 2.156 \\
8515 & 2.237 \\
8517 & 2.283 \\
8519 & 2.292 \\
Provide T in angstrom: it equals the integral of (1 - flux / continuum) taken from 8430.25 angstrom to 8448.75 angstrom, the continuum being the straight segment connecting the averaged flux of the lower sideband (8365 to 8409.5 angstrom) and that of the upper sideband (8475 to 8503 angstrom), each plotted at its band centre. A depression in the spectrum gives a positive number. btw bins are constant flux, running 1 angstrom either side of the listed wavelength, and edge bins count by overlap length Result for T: 9.24 angstrom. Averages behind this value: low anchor 7.01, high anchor 2.13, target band 2.25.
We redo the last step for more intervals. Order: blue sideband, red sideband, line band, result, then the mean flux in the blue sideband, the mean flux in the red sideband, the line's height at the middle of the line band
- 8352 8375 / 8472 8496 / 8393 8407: 1.9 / 8.5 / 2.15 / 6.58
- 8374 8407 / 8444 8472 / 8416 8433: 6.7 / 5.32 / 2.13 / 3.72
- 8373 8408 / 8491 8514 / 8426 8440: 6.5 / 5.56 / 2.07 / 4.24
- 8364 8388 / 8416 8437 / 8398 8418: 5.0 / 8.95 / 2.24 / 4.7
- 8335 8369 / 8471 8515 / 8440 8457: 3.8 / 4.34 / 2.11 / 2.82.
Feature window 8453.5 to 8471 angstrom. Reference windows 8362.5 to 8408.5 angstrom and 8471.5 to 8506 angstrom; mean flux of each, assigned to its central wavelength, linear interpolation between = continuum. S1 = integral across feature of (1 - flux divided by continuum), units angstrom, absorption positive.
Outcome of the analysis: 6.6 angstrom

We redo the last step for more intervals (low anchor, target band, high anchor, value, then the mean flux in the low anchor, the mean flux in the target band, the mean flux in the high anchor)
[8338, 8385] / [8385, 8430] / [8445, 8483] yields 9.7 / 6.23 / 3.52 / 2.14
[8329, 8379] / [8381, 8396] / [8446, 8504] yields 3.3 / 5.83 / 3.7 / 2.13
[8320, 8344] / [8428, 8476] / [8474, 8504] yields -0.7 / 2.22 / 2.18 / 2.13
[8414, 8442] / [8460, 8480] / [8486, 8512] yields 0.1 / 2.23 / 2.13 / 2.07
